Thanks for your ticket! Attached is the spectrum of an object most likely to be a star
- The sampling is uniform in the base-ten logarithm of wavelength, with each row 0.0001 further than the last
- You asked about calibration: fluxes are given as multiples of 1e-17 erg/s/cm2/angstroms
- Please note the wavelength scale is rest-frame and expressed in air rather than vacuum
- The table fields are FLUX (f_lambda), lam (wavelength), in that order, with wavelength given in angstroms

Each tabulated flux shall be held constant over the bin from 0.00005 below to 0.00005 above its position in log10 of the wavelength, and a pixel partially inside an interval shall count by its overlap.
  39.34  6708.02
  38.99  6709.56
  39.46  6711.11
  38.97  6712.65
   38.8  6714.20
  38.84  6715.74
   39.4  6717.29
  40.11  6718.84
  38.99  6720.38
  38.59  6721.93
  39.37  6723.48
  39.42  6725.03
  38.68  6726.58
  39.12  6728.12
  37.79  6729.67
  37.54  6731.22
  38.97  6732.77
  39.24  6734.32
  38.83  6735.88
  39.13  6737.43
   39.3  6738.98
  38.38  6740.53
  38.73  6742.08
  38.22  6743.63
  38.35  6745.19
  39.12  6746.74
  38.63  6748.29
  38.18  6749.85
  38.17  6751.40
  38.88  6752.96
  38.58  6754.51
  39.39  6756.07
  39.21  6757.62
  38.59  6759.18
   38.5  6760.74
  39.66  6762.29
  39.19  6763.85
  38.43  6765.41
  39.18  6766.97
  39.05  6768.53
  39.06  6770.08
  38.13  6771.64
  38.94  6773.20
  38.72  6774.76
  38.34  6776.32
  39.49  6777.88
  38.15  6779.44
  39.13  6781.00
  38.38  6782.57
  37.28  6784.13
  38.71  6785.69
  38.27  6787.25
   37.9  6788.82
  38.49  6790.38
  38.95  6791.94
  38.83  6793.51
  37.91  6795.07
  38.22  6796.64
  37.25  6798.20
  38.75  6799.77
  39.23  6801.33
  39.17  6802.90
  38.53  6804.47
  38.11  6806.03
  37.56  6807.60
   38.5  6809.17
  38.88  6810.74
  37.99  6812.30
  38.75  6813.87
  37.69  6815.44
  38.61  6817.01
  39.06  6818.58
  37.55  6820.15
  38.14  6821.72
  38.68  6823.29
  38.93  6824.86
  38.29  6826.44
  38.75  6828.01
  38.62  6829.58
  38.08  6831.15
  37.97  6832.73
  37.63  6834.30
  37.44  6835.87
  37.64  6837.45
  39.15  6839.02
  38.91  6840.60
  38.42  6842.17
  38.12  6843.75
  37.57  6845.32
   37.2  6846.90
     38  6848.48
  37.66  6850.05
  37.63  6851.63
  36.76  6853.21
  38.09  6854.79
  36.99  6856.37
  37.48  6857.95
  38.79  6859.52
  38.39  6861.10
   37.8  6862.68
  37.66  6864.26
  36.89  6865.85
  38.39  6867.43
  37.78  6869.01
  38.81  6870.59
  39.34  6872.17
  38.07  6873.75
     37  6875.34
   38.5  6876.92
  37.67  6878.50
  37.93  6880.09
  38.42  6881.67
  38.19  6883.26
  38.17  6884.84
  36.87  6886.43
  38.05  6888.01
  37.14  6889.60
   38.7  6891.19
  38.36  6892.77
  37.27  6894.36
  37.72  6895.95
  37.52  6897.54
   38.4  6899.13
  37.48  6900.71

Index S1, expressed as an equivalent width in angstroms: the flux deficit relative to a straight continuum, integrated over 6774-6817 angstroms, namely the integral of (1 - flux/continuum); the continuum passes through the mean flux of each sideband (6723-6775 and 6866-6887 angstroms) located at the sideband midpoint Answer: 0.12 angstroms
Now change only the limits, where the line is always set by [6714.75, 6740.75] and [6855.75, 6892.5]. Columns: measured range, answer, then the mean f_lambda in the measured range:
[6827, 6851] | 0.08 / 38.1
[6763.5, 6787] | -0.02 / 38.7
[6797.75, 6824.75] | -0.01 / 38.4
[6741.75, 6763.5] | 0.02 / 38.7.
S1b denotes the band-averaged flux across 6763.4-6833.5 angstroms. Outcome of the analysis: 38.5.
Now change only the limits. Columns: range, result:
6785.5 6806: 38.5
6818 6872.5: 38.1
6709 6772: 38.9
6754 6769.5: 39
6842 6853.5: 37.7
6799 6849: 38.3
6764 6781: 38.8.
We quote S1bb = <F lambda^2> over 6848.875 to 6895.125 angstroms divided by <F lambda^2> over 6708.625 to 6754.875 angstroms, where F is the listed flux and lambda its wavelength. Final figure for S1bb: 1.02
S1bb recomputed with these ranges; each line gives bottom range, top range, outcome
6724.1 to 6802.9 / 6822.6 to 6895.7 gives 1.01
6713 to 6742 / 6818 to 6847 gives 1.01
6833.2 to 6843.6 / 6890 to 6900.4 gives 1.01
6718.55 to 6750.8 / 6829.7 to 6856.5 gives 1.01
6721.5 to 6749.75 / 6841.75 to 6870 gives 1.01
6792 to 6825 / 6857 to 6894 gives 1.01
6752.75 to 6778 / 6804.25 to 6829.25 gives 1.00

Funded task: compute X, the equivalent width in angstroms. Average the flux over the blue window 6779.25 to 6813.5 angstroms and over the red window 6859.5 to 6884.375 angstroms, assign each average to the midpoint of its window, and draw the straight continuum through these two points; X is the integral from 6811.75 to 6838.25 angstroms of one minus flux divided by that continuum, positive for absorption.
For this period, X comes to 0.0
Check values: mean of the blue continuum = 38.4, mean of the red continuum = 38.1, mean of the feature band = 38.2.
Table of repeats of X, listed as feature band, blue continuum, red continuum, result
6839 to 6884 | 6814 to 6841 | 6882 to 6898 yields 0.1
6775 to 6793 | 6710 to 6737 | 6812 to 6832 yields 0.1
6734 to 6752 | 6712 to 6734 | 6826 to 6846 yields 0.1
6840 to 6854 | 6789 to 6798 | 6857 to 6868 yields 0.1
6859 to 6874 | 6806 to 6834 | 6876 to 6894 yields 0.0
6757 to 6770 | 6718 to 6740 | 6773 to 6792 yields -0.1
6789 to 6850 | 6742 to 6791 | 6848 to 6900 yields 0.0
